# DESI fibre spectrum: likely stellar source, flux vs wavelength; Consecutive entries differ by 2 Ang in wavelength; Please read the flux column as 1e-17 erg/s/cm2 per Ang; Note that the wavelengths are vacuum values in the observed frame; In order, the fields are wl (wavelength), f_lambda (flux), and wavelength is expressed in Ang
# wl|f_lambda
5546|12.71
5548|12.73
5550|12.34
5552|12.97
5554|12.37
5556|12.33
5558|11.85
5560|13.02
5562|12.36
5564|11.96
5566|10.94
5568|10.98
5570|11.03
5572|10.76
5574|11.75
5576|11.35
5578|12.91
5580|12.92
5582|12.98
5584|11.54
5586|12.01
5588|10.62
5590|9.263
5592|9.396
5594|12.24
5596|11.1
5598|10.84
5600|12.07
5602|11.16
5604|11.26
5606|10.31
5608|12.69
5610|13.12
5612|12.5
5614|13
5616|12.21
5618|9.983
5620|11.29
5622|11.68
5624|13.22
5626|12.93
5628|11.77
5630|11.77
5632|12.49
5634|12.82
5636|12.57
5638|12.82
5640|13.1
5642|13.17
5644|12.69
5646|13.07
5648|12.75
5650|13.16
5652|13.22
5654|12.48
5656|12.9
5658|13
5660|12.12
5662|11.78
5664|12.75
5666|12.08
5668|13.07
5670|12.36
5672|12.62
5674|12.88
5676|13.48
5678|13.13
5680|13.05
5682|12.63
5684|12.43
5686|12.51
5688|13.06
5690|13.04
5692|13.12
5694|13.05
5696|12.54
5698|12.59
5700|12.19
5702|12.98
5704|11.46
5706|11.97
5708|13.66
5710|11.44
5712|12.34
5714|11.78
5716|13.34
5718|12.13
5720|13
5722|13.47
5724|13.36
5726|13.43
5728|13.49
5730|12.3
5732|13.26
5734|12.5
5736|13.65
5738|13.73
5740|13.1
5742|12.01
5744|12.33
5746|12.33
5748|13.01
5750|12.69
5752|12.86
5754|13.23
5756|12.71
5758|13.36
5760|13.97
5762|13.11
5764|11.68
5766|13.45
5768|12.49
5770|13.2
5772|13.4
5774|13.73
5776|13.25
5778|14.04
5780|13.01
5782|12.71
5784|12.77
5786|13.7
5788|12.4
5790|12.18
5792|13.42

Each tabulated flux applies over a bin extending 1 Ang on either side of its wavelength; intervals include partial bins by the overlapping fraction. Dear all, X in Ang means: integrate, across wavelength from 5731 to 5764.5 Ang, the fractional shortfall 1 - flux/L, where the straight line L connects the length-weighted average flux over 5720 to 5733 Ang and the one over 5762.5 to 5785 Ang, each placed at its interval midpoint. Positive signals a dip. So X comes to 0.5 Ang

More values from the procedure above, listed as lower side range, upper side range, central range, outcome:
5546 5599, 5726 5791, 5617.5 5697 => -2.1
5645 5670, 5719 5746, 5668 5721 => 0.8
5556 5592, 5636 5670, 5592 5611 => 0.8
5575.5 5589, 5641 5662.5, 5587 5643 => 2.6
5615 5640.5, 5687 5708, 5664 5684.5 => -0.5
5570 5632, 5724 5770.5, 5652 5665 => -0.4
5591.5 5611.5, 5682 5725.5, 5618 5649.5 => -1.6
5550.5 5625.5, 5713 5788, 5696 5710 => 0.3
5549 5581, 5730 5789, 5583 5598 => 1.5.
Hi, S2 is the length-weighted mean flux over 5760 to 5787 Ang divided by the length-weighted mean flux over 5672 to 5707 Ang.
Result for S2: 1.03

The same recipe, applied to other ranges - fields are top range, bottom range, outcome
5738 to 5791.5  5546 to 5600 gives 1.10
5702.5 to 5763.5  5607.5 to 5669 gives 1.02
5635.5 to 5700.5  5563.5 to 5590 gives 1.10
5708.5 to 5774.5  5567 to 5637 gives 1.10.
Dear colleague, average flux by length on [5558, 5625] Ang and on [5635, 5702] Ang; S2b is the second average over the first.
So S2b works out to 1.10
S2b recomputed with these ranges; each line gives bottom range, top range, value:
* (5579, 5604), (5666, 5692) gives 1.13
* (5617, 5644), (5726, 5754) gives 1.05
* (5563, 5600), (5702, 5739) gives 1.12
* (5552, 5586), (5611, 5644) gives 1.03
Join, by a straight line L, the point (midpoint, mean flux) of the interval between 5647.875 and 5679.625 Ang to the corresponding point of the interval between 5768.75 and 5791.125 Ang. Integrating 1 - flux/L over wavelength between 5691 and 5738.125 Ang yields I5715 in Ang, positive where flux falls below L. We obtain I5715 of 0.5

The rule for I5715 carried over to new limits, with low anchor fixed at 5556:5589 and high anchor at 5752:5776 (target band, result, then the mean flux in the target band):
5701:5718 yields 0.5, 12.4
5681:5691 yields -0.1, 12.7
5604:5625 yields 0.3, 12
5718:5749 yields -0.1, 13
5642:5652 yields -0.5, 13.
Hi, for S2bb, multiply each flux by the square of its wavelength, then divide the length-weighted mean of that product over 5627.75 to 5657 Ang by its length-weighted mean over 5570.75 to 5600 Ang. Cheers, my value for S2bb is 1.14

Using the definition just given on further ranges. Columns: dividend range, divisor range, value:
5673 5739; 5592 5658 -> 1.08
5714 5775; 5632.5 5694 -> 1.04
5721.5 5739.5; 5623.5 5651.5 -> 1.07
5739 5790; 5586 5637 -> 1.17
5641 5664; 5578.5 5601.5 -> 1.15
